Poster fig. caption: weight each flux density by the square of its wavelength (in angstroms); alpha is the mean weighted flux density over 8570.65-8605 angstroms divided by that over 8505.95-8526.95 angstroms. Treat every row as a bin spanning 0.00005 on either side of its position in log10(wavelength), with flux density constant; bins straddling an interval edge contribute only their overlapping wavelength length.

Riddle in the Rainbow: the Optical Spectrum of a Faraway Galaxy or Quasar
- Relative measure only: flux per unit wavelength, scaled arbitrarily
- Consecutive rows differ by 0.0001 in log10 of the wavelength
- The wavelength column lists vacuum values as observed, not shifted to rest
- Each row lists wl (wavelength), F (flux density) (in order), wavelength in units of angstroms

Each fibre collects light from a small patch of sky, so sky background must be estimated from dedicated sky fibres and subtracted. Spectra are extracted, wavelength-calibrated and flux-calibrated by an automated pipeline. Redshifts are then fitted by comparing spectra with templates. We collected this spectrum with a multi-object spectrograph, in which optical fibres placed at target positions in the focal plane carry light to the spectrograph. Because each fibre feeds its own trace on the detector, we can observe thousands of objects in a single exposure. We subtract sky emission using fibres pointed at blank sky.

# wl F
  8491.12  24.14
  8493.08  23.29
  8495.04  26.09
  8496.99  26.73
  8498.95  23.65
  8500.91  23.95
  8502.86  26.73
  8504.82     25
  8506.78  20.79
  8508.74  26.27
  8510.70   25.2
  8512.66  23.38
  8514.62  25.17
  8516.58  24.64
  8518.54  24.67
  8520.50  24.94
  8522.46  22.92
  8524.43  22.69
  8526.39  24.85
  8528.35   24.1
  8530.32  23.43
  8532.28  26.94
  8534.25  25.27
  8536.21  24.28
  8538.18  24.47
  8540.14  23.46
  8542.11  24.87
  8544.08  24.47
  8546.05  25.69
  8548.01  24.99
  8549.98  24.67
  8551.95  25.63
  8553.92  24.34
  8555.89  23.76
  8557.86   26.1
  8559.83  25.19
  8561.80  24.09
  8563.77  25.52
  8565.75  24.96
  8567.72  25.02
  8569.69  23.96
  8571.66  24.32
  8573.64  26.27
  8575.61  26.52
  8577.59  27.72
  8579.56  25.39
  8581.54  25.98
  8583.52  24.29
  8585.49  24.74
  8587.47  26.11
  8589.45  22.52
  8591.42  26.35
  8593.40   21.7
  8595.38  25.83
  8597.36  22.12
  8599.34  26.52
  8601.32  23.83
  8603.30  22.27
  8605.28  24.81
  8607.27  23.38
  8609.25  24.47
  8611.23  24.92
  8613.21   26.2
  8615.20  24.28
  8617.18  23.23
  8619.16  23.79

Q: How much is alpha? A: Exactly 1.05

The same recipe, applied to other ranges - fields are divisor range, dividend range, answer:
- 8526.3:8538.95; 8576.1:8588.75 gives 1.05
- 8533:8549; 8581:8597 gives 1.00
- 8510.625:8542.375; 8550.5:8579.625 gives 1.04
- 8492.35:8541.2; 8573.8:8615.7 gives 1.03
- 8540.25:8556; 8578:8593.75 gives 1.01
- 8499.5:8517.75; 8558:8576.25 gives 1.04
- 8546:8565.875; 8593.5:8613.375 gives 0.98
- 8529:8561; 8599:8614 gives 1.00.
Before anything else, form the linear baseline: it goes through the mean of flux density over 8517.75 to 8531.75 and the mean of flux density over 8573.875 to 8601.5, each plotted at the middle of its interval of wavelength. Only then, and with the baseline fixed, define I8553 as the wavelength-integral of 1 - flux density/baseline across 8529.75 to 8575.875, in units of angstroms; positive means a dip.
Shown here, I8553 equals -0.8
